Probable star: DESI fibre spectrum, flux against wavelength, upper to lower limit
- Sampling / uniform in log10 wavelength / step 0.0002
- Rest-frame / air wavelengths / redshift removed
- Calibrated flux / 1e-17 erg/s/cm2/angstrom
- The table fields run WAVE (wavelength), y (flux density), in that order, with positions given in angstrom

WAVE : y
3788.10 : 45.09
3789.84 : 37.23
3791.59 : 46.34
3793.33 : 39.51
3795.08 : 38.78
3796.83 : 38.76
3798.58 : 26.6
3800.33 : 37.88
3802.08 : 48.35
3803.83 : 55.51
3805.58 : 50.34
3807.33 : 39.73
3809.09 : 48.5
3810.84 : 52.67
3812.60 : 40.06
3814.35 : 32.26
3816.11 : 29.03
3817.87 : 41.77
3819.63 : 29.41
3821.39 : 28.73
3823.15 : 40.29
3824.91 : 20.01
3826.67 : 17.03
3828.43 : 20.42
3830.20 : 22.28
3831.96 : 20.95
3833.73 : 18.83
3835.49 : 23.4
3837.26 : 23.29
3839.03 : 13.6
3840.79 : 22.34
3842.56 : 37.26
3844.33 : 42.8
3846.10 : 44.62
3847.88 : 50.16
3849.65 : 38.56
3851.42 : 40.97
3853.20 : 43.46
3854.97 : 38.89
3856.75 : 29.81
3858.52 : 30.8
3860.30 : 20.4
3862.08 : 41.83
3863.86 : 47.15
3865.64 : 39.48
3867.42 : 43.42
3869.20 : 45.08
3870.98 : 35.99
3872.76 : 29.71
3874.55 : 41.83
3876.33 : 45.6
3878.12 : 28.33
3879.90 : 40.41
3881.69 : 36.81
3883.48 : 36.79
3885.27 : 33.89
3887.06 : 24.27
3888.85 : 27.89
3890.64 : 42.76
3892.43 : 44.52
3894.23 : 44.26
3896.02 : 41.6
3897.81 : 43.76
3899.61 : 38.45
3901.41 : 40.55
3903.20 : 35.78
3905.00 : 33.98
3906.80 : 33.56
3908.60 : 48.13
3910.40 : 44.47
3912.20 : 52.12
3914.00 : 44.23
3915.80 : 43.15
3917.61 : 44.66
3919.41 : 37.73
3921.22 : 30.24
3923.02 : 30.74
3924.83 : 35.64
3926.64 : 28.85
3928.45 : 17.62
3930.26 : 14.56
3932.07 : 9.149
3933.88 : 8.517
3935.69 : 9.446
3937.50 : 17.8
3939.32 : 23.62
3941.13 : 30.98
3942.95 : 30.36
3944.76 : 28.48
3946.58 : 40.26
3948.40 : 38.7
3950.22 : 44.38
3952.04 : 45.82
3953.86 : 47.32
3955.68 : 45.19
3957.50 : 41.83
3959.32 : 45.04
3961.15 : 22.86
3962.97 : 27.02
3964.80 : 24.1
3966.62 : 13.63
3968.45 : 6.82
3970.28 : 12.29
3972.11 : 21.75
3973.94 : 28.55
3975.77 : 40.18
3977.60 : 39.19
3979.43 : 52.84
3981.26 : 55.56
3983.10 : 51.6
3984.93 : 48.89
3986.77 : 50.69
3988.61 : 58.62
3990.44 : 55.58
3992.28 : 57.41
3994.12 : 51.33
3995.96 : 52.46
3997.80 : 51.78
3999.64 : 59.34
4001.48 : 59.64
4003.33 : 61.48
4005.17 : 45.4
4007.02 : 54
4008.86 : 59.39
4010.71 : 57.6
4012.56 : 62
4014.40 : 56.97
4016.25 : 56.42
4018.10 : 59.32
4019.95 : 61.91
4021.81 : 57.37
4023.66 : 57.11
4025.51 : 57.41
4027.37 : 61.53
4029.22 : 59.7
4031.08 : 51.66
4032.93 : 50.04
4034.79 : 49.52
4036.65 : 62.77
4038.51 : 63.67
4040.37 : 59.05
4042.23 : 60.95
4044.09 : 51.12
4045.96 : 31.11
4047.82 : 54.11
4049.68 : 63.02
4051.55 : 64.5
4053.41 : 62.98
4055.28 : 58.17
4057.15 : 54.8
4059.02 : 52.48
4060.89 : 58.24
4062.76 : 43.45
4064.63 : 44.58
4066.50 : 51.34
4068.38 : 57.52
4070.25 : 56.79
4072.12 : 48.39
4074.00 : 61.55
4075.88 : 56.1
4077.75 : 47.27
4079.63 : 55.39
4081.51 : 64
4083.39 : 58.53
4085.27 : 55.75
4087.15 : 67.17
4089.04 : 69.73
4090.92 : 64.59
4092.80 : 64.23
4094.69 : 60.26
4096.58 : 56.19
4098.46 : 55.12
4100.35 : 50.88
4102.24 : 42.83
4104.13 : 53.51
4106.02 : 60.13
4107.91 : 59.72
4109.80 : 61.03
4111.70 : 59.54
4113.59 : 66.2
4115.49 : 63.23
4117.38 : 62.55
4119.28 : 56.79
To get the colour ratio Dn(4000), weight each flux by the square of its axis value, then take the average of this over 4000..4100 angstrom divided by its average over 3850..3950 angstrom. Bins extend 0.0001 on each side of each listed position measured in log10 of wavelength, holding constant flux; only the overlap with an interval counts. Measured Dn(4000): 1.8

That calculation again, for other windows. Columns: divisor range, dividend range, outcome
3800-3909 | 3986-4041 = 1.70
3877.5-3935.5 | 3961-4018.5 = 1.38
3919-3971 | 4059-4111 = 2.17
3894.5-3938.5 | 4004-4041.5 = 1.84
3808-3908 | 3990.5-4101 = 1.77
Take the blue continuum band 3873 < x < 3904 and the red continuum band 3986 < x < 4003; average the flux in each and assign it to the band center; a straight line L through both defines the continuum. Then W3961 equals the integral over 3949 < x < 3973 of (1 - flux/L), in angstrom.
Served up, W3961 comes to 9.09 angstrom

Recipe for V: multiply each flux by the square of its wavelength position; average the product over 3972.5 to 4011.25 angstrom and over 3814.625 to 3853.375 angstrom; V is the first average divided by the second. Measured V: 1.85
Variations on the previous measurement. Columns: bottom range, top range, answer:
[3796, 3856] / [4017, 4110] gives 1.84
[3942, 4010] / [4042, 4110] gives 1.38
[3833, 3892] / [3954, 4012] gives 1.32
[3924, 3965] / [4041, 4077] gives 1.94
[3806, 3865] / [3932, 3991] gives 1.10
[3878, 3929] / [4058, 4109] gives 1.63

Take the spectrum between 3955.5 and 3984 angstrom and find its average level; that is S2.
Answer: 32.7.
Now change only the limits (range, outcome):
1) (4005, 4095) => 56.8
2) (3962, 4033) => 48.4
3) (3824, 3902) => 34.4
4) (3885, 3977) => 32.6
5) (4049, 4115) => 57.3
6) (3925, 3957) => 28.7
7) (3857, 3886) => 37.2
